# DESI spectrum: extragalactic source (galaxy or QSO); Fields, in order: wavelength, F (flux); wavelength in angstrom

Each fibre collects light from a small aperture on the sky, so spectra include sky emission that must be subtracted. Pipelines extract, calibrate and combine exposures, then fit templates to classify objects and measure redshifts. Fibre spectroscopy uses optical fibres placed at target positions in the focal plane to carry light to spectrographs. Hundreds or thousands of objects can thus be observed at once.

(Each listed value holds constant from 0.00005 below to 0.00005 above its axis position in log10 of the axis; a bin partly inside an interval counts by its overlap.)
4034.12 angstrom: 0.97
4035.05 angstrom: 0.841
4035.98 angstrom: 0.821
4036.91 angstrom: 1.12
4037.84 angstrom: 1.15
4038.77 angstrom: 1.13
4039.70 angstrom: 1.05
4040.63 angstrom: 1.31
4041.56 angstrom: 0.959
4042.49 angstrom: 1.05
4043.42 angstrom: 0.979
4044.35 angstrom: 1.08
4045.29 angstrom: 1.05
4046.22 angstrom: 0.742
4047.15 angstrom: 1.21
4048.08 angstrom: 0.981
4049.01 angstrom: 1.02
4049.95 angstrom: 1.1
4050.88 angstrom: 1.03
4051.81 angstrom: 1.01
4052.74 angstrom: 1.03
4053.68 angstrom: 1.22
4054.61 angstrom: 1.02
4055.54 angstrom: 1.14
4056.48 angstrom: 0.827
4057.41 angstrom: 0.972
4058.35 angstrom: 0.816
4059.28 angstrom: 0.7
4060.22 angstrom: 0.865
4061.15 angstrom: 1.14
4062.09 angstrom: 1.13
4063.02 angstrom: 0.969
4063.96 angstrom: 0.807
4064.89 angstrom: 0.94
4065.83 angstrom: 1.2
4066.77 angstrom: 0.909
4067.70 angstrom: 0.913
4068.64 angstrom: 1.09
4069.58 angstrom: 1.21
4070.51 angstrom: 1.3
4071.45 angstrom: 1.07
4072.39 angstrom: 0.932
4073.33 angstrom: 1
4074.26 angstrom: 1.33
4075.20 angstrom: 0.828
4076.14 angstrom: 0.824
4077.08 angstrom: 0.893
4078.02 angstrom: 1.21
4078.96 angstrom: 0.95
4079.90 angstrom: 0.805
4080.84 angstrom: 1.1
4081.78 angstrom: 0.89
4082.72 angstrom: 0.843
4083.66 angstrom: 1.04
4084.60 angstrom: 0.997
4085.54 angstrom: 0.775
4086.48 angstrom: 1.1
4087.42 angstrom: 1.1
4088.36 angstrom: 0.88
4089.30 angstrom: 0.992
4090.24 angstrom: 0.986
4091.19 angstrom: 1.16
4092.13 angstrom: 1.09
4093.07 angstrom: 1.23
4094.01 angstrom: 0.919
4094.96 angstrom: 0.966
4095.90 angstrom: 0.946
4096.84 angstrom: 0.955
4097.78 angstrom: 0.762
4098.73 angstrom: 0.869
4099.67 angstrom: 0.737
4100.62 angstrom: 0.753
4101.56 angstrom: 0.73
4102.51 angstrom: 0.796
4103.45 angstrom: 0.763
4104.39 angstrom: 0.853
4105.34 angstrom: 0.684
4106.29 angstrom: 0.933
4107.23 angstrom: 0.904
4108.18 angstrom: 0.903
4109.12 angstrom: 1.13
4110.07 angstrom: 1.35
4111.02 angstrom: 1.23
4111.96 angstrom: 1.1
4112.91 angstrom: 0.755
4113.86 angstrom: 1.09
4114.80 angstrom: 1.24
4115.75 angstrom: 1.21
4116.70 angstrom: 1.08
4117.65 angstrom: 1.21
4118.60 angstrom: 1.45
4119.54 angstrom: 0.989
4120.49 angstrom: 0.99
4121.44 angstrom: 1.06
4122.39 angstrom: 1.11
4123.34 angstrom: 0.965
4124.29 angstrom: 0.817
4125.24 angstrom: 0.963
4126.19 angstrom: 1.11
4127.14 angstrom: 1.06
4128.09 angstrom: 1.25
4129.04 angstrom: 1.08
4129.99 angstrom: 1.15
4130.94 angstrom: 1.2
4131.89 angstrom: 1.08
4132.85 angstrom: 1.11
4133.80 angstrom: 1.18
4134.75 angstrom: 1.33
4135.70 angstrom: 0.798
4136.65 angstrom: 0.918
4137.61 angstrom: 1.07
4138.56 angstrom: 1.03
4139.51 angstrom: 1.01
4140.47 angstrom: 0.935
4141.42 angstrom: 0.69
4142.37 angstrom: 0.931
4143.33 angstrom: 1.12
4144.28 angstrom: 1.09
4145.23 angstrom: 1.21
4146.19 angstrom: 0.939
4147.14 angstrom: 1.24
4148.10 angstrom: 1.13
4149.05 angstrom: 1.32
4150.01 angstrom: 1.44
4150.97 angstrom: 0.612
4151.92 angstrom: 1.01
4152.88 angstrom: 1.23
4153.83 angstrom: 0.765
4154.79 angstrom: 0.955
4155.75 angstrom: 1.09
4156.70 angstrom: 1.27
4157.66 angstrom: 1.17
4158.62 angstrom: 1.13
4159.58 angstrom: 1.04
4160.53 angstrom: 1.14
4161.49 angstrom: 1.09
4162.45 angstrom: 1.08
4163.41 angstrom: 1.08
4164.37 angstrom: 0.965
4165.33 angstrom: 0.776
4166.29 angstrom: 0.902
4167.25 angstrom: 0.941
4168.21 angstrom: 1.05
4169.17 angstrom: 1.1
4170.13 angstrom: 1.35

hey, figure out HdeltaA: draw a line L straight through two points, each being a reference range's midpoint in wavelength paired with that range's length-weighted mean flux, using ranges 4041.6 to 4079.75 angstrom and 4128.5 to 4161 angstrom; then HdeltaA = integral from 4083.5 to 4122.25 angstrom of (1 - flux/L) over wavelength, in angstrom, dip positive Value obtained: 1.8 angstrom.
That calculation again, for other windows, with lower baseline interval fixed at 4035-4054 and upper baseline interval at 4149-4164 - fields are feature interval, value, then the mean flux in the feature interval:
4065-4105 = 3.40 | 0.967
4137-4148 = 0.51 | 1.03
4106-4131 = -0.39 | 1.09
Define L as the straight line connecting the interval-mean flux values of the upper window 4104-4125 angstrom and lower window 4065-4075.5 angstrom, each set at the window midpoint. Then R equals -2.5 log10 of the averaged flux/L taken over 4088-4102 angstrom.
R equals 0.14 mag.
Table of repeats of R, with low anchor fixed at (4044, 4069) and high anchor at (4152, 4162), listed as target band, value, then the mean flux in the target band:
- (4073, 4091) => 0.043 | 0.979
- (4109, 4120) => -0.105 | 1.15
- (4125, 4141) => -0.012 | 1.08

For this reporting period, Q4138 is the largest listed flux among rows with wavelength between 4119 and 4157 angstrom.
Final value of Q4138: 1.44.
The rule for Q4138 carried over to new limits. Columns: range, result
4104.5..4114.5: 1.35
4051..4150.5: 1.45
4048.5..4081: 1.33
